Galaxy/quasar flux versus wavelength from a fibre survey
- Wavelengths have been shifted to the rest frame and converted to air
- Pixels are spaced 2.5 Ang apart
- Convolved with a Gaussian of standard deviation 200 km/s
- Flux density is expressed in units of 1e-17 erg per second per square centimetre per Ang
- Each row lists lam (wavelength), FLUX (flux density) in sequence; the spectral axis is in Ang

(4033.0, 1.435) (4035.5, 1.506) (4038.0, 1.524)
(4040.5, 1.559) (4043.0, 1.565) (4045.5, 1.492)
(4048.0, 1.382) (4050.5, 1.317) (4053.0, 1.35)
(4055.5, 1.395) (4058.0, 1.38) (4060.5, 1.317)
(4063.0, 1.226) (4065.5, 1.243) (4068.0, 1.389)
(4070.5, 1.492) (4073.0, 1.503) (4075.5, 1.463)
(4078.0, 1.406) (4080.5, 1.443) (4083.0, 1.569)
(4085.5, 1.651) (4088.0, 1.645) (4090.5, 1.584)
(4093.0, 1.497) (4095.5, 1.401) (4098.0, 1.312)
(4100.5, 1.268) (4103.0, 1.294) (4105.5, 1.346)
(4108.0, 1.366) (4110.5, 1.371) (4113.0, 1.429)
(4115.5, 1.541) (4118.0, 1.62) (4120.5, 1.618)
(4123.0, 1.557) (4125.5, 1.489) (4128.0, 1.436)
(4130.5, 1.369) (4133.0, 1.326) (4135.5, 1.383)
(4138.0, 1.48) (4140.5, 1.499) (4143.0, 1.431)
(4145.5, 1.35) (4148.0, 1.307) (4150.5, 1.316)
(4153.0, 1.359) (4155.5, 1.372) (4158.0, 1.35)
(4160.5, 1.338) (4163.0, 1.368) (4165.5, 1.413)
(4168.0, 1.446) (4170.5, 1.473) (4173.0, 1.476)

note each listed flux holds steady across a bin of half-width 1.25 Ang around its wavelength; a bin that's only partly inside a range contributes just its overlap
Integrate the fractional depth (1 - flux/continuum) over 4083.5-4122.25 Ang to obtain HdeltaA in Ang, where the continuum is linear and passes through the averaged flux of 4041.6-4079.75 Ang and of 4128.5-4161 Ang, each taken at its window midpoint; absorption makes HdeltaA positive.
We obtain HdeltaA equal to -2.2 Ang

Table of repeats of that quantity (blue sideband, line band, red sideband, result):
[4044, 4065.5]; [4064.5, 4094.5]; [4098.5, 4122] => -2.29 Ang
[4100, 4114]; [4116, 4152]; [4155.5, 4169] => -2.09 Ang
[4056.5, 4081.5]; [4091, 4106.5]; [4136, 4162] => 0.22 Ang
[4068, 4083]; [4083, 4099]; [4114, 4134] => -0.52 Ang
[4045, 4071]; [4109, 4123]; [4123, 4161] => -1.37 Ang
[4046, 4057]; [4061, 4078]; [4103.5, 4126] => 0.20 Ang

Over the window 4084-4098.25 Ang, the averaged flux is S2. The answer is 1.53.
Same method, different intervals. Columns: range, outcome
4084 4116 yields 1.44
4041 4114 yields 1.42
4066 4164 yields 1.43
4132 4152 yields 1.39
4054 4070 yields 1.33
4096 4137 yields 1.42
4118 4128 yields 1.55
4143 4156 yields 1.35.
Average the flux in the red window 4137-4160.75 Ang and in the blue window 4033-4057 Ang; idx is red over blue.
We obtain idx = 0.95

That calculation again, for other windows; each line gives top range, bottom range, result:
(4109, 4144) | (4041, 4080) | 1.05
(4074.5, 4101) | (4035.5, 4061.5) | 1.03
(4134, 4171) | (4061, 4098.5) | 0.96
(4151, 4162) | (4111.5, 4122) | 0.87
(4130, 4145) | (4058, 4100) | 0.98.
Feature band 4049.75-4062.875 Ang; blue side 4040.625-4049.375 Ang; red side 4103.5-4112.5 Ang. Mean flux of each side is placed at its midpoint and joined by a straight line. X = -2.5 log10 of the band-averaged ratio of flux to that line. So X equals 0.09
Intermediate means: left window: 1.49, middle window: 1.34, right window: 1.36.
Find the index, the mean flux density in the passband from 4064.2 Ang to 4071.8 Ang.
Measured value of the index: 1.37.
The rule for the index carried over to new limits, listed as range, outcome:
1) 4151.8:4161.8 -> 1.35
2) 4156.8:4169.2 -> 1.38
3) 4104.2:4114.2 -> 1.38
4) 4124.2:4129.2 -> 1.46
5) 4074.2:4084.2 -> 1.47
